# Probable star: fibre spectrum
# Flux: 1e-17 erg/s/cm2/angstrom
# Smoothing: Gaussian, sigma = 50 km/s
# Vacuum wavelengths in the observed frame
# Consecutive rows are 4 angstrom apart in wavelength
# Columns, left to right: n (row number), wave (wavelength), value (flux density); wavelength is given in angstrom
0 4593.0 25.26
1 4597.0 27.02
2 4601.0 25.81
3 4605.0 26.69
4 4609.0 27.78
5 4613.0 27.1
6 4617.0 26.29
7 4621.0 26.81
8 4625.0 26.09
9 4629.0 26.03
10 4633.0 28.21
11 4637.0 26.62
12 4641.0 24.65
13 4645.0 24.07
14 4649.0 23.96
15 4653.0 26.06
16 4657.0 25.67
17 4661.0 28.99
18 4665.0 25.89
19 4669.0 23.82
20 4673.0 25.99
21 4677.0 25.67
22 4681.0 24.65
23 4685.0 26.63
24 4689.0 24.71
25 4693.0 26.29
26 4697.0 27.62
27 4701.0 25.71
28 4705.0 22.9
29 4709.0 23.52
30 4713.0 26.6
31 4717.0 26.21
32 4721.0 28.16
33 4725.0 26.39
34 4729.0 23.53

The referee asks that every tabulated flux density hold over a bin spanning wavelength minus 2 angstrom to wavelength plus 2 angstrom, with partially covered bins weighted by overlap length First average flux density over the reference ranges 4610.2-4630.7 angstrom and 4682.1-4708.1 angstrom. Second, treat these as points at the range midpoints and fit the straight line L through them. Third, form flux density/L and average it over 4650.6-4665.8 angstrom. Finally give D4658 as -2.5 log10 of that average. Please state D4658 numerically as -0.026 mag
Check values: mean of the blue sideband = 26.5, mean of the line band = 26.6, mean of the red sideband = 25.5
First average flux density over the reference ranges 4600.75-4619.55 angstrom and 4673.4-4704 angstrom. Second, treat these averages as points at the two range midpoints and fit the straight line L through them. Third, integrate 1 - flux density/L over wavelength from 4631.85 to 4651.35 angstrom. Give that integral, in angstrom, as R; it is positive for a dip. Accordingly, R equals 0.8 angstrom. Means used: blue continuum 26.8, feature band 25.4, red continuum 25.8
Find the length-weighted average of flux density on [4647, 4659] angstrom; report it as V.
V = 25.2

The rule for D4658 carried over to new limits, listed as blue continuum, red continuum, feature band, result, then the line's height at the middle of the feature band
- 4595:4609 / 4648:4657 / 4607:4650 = -0.010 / 25.9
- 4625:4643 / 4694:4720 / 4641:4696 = 0.017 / 26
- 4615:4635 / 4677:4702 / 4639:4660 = 0.055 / 26.4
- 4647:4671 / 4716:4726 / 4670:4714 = 0.042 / 26.4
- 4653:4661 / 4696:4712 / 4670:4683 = 0.024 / 25.9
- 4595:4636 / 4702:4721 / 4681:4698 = -0.020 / 25.6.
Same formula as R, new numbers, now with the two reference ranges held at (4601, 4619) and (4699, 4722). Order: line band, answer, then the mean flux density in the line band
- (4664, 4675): 0.3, 25.2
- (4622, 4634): 0.0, 26.7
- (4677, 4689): 0.1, 25.5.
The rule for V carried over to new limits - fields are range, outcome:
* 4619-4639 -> 26.8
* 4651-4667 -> 26.7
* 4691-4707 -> 25.6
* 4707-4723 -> 26.1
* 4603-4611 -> 27.2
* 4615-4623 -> 26.5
